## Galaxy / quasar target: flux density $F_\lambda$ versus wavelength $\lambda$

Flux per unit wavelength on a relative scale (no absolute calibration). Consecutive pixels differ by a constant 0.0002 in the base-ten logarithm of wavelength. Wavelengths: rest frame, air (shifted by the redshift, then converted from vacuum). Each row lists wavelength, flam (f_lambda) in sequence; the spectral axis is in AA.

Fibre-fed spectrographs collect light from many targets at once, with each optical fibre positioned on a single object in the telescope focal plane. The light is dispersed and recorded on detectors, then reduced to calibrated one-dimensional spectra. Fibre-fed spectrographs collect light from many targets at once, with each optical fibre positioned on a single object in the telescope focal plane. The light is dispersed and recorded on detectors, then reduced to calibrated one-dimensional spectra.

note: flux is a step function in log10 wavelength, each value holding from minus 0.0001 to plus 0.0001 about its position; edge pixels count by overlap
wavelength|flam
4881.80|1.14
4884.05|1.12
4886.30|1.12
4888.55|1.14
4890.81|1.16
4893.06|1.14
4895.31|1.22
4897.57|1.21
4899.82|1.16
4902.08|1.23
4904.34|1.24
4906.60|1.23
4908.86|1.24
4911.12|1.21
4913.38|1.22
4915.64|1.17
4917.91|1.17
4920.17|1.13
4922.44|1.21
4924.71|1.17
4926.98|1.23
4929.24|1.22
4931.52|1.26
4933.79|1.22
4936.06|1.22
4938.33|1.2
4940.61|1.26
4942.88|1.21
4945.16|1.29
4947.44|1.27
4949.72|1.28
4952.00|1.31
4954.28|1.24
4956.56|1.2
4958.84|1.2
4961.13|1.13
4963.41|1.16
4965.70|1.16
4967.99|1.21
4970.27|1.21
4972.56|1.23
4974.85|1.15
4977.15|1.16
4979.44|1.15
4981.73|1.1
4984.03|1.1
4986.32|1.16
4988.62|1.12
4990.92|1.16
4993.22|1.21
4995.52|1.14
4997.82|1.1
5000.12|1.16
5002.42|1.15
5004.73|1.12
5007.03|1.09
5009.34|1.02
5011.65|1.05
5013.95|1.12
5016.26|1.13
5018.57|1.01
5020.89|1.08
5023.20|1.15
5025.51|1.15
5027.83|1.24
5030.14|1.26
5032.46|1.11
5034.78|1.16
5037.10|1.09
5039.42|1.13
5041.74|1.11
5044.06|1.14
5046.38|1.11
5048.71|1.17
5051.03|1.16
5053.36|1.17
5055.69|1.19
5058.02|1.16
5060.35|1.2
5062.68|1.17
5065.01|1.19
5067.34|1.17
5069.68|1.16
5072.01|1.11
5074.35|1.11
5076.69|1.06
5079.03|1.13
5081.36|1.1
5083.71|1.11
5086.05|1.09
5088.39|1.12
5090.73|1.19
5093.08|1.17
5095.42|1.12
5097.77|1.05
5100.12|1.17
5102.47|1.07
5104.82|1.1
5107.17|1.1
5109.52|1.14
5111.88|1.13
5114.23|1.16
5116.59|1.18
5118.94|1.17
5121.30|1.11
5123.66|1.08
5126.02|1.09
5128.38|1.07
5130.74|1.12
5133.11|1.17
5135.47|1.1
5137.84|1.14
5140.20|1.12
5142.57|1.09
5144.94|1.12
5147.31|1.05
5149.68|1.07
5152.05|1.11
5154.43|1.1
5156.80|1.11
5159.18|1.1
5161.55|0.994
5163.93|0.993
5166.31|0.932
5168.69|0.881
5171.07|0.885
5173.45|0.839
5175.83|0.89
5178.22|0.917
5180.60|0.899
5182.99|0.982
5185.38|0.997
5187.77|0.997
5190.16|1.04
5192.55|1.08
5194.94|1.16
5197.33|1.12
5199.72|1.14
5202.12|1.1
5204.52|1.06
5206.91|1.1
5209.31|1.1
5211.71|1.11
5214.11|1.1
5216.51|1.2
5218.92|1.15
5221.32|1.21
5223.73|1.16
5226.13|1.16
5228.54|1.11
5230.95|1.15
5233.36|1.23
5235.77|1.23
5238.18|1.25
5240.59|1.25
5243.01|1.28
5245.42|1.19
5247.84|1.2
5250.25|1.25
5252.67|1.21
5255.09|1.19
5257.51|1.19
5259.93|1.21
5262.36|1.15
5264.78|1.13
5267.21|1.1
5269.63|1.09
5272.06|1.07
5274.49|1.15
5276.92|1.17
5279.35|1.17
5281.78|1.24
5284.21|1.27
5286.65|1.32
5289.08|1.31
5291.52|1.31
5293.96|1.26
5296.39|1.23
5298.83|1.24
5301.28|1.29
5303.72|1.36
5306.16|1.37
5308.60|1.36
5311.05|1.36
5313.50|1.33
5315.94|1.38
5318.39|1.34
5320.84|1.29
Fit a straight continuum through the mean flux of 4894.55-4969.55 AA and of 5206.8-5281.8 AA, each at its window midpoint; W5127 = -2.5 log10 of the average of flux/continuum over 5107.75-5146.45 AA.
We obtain 0.06 mag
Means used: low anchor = 1.21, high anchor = 1.17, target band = 1.12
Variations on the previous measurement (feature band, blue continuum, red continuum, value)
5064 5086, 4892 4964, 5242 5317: 0.09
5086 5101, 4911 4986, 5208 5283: 0.05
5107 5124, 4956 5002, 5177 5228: -0.02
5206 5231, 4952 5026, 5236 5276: 0.03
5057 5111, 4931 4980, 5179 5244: 0.04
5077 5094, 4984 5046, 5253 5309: 0.03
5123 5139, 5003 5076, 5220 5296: 0.05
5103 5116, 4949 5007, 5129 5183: -0.06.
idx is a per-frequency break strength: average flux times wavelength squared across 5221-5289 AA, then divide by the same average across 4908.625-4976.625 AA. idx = 1.11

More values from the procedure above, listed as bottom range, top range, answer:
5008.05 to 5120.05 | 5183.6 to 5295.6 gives 1.10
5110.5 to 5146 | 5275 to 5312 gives 1.22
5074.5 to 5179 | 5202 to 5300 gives 1.15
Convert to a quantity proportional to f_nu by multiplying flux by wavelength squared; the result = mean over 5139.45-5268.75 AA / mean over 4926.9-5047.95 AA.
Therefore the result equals 1.03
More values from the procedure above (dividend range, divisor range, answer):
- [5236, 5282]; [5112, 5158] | 1.11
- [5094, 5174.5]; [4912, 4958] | 0.95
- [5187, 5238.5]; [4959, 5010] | 1.08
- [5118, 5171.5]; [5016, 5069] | 0.97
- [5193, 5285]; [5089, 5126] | 1.09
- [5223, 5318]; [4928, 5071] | 1.17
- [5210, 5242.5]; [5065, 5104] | 1.11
